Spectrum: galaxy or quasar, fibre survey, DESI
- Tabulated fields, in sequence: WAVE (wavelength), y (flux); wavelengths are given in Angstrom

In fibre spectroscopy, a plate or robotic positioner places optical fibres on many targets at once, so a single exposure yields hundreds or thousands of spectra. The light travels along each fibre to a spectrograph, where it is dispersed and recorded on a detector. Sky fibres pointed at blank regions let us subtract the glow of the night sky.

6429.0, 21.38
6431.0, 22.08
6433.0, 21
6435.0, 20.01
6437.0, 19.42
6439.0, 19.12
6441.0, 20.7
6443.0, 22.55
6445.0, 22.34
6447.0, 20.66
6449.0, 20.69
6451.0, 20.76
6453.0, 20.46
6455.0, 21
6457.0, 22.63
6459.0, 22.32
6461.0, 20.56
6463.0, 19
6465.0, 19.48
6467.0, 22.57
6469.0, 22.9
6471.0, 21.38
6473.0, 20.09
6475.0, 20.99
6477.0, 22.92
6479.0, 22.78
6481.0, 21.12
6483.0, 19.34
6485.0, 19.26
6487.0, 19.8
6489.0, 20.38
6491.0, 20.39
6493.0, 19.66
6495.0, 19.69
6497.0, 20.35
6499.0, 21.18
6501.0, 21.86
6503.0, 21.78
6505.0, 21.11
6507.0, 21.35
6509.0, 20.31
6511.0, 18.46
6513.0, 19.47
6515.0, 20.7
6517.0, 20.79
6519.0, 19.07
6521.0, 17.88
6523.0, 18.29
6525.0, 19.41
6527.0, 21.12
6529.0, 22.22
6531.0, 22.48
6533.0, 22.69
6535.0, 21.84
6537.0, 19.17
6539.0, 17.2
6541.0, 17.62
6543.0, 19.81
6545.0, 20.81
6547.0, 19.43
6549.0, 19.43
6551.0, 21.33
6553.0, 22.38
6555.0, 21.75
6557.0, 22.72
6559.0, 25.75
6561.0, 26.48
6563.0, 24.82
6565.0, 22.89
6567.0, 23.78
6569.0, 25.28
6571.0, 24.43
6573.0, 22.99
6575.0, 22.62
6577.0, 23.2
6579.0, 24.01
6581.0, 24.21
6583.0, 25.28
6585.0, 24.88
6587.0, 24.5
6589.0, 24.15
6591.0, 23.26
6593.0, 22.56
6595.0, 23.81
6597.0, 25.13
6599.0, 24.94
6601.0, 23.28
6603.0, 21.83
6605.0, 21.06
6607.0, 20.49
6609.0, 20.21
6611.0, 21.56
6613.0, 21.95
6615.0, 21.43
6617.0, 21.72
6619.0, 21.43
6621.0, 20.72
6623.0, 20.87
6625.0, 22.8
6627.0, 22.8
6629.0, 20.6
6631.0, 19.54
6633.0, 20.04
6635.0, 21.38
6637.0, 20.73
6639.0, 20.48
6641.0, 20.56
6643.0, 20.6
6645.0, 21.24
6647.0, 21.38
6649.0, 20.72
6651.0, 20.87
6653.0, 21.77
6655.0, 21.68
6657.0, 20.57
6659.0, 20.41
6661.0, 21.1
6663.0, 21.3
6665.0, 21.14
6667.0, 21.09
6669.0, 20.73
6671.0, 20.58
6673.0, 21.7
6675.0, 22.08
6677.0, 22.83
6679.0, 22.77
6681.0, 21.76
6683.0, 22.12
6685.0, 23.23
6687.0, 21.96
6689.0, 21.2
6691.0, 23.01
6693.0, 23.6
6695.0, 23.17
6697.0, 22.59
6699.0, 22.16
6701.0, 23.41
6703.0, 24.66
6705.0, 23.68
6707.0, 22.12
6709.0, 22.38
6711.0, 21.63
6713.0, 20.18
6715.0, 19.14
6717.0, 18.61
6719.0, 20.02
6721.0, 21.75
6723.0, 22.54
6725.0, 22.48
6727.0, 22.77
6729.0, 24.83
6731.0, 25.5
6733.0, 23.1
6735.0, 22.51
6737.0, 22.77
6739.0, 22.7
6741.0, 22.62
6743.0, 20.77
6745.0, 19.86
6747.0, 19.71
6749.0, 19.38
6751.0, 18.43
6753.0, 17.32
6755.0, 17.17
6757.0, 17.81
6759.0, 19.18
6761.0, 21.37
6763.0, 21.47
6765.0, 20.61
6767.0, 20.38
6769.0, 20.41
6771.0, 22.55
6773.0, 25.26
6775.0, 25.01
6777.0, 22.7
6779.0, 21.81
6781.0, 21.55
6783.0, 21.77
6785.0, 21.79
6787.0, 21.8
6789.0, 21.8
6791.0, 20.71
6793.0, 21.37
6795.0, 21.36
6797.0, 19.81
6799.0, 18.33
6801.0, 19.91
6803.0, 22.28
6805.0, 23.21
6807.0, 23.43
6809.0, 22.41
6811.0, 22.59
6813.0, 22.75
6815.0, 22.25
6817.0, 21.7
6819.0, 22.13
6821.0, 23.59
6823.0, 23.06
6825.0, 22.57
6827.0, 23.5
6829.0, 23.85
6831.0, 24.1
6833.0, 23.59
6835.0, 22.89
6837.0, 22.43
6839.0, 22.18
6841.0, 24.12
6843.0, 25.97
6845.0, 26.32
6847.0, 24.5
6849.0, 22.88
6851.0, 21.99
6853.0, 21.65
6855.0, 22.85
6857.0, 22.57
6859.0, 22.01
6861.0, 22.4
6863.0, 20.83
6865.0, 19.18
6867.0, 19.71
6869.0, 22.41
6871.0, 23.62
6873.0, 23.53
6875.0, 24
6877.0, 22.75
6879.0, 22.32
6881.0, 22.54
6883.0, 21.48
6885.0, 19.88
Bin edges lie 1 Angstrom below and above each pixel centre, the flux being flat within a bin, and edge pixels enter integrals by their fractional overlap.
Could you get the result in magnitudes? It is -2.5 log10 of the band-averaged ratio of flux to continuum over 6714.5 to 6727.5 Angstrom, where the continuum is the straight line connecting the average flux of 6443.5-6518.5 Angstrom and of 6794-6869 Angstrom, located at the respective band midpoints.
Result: 0.05 mag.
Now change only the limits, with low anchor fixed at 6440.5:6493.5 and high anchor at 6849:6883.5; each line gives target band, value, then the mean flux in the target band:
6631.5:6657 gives 0.03 mag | 20.9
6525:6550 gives 0.05 mag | 20.3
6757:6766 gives 0.08 mag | 20.3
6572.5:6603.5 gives -0.12 mag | 23.8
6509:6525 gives 0.10 mag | 19.3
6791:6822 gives 0.01 mag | 21.8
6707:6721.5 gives 0.06 mag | 20.6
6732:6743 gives -0.04 mag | 22.6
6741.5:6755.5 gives 0.14 mag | 19.1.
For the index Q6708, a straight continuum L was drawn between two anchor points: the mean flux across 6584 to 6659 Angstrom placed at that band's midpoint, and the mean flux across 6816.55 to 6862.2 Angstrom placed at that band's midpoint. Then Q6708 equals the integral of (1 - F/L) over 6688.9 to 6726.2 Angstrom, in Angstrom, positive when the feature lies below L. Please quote 0.5 Angstrom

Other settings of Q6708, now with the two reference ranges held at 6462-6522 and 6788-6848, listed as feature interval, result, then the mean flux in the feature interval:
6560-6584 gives -3.6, 24.2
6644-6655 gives 0.2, 21.2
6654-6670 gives 0.5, 21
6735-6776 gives 2.7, 20.8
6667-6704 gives -1.0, 22.4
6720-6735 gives -0.8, 23.2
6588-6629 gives -1.9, 22.3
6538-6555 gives 0.8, 19.9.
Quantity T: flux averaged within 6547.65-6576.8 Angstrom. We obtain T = 23.3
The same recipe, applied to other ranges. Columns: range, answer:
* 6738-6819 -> 21.2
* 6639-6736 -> 21.9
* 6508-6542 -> 19.9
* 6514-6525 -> 19.4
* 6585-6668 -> 21.7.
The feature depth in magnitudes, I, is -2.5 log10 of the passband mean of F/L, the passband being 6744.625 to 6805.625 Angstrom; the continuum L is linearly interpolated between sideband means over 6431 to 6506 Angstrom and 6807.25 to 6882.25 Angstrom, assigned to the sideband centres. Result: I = 0.08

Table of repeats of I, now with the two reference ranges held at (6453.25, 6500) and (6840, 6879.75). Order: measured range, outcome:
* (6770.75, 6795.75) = 0.01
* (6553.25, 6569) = -0.13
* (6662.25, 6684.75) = 0.01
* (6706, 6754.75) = 0.04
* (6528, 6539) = -0.01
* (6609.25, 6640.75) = 0.02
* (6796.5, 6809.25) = 0.06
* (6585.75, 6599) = -0.12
